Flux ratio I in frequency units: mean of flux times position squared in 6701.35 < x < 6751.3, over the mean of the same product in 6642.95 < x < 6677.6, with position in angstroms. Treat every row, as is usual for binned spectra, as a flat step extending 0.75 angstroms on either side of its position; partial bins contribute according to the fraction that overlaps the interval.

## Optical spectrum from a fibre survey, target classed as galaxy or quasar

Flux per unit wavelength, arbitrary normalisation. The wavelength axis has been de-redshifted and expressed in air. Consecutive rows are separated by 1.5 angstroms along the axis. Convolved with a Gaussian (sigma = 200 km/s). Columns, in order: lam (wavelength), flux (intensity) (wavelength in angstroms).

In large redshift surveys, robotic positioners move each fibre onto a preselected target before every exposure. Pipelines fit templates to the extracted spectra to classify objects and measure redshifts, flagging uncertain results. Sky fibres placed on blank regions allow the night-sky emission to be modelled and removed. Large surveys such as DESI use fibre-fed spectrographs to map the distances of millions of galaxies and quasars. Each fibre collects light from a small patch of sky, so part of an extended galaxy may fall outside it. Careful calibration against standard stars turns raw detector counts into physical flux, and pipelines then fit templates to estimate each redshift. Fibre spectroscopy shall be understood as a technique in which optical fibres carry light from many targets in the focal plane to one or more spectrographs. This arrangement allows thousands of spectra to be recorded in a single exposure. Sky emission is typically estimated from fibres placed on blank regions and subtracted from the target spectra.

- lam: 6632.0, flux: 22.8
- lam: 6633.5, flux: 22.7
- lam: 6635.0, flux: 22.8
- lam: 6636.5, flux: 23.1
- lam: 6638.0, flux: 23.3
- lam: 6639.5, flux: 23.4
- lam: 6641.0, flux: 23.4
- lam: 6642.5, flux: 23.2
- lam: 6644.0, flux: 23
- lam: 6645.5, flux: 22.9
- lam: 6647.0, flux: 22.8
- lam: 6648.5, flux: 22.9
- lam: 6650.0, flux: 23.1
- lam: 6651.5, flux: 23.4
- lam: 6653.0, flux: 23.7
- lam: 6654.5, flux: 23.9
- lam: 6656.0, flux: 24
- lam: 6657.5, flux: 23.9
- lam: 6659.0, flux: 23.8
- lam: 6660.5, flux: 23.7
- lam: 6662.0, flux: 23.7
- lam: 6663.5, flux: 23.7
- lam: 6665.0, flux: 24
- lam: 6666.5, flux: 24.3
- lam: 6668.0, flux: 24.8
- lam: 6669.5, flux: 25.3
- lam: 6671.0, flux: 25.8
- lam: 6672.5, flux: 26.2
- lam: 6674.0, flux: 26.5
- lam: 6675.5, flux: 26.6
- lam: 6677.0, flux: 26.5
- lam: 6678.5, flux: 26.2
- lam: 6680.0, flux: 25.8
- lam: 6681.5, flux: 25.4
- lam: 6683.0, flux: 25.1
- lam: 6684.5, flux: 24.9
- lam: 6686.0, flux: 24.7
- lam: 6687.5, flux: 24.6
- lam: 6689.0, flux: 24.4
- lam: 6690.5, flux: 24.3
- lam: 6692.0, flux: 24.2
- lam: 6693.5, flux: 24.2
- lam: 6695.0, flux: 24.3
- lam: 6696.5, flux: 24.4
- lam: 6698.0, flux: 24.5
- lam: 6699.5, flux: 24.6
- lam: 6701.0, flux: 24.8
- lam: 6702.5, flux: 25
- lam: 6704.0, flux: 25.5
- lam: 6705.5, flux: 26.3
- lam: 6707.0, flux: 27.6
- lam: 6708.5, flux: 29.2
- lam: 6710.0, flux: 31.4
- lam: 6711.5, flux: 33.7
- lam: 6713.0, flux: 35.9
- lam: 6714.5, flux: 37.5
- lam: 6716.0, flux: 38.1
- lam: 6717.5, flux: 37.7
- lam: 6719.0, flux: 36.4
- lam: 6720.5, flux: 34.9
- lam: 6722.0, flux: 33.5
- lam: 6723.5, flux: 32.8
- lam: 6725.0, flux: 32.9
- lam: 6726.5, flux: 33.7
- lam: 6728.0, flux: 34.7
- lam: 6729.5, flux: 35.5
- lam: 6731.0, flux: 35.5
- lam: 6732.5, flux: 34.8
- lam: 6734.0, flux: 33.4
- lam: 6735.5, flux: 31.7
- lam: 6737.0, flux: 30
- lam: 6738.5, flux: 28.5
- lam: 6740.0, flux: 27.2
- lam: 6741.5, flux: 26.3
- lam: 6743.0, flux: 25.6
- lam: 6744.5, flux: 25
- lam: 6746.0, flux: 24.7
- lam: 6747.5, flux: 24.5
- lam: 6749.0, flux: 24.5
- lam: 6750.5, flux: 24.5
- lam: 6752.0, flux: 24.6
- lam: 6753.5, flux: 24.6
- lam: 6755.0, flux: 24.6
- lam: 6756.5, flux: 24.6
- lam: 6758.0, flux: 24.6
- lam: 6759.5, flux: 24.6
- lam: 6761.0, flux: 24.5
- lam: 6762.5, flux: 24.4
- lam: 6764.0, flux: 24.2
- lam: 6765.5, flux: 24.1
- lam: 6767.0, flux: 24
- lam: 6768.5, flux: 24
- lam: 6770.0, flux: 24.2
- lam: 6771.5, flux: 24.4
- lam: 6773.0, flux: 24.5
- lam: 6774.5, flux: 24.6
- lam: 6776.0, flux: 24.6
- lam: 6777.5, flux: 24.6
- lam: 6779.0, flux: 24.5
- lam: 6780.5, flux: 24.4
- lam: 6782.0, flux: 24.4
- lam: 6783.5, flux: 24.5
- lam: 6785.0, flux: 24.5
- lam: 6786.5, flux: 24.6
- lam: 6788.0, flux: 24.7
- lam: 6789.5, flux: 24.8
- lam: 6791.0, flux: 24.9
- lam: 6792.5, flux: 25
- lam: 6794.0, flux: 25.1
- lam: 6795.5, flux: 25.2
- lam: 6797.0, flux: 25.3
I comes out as 1.29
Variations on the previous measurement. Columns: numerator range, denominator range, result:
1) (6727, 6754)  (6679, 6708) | 1.16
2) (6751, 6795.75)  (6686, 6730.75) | 0.84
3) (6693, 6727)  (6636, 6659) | 1.33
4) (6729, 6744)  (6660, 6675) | 1.26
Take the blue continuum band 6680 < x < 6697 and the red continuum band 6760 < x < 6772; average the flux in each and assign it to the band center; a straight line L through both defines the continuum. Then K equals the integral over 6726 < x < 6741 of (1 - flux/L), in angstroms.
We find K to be -4.9 angstroms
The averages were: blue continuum 24.6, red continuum 24.2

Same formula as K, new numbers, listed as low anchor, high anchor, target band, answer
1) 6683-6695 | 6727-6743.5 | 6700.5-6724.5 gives -3.36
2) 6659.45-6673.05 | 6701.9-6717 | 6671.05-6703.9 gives 3.06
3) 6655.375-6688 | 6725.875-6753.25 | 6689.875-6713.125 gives 0.14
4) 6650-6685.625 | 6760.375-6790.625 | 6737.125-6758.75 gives -0.78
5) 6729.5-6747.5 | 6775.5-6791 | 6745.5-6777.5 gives 2.90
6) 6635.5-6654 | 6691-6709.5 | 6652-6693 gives -0.82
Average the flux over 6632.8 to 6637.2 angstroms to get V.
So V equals 22.9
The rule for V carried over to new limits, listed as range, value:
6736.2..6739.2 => 29.3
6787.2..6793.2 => 24.8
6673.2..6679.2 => 26.5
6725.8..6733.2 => 34.8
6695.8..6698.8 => 24.5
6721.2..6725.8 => 33.1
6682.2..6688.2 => 24.8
